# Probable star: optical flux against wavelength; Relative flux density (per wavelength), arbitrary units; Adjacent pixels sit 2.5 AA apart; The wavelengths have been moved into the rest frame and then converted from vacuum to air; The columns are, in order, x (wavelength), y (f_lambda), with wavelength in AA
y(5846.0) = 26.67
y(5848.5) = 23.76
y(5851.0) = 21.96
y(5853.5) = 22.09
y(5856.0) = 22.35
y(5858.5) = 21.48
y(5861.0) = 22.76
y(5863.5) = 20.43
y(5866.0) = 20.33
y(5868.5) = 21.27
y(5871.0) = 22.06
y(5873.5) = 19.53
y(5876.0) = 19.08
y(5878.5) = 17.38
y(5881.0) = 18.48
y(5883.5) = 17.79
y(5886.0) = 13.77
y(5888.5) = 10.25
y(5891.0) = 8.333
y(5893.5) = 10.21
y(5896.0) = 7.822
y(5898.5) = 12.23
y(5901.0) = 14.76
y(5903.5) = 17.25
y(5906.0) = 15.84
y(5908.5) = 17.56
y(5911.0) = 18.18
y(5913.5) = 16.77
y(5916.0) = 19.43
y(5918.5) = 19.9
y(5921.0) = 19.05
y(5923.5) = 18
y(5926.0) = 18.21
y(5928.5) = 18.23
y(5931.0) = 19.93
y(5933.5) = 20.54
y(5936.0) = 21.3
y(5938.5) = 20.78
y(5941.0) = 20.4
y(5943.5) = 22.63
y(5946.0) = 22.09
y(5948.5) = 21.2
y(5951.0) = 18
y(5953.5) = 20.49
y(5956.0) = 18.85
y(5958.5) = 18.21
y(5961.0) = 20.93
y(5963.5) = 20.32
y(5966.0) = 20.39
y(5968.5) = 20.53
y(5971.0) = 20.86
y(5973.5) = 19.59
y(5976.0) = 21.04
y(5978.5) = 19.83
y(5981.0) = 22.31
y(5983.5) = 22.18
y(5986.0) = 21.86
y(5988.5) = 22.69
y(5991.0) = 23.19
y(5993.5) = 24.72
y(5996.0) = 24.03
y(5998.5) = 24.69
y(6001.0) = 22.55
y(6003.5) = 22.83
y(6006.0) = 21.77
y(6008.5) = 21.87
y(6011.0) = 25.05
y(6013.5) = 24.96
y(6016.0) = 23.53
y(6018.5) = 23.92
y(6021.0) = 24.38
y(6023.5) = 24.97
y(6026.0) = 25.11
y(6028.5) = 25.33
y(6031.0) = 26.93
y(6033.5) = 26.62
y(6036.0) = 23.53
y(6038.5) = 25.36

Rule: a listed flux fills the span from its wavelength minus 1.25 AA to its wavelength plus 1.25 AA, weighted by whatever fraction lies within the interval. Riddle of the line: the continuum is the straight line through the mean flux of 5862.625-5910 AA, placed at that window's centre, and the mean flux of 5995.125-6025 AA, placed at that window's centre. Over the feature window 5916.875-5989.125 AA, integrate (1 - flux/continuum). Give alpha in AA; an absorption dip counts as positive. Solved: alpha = -0.8 AA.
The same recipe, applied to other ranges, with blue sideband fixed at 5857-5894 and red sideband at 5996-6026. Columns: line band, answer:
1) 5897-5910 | 2.4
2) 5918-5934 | 0.8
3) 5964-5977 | 0.9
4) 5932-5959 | 0.5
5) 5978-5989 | 0.3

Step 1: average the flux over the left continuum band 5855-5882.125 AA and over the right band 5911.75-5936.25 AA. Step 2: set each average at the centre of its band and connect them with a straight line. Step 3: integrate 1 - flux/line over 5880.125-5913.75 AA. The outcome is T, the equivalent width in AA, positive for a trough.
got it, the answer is 9.55 AA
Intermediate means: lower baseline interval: 20.5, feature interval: 14.1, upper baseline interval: 19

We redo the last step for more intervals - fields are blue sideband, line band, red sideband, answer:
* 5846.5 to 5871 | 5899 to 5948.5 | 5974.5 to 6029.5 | 8.0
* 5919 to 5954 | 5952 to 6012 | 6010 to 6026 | 2.4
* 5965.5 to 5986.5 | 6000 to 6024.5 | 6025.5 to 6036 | 0.6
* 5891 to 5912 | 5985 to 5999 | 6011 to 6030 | -0.9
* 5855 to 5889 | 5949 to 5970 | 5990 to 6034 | 2.4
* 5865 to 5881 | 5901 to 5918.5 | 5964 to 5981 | 2.3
